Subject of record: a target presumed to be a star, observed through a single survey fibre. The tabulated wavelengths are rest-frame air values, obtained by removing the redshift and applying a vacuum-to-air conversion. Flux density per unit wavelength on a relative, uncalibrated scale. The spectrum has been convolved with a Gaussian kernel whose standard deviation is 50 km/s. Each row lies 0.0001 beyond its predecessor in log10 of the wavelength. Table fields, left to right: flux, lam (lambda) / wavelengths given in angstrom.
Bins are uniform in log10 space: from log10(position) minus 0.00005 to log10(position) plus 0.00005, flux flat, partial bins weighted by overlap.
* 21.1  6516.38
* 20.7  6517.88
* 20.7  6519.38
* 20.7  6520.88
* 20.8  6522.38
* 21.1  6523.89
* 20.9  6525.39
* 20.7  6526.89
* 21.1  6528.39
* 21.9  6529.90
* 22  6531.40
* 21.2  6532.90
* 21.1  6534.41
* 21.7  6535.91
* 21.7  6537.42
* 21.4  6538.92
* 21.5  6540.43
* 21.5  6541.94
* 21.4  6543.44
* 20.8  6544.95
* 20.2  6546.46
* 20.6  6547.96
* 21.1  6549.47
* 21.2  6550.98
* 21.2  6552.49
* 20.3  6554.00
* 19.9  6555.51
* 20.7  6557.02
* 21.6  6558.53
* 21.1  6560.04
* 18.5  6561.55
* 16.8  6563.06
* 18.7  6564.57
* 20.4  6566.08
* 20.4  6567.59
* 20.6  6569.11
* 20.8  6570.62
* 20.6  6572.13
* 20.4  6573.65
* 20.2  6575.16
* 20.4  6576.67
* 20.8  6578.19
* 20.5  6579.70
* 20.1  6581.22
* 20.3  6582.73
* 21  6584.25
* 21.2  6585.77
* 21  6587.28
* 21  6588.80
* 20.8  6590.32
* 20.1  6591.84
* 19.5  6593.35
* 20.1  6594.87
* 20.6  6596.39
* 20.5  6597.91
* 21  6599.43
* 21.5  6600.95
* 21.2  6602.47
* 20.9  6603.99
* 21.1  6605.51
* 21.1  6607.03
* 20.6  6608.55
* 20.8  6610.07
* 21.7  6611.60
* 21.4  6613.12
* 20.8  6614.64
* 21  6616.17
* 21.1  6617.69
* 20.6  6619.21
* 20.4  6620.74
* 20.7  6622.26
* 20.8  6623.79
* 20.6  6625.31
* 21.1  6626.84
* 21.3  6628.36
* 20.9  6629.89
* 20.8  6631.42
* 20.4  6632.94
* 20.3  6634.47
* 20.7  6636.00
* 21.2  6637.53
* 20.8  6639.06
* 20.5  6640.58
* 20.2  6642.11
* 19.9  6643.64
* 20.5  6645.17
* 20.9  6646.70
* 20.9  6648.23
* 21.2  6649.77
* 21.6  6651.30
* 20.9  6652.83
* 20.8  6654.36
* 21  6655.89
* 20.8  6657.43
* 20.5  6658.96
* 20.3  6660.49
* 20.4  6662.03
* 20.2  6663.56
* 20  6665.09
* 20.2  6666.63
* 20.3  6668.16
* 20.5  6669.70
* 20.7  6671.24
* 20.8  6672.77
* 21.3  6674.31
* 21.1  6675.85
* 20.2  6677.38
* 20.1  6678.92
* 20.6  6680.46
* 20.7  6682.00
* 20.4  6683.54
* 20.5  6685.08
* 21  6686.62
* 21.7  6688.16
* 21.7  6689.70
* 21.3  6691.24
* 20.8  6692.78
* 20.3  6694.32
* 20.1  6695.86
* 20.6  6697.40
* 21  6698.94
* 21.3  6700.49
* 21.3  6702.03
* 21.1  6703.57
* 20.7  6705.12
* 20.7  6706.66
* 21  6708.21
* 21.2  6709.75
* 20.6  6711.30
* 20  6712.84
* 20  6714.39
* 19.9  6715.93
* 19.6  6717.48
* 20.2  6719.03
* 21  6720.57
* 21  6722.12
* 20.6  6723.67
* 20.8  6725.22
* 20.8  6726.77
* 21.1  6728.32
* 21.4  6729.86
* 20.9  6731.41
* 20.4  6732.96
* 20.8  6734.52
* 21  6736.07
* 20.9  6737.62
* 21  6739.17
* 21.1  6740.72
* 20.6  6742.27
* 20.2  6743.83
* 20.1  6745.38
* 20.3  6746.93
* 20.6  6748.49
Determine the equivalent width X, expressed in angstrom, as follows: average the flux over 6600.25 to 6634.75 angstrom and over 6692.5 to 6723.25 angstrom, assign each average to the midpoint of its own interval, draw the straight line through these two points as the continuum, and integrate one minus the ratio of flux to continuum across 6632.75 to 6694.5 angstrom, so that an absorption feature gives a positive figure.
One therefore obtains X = 0.2 angstrom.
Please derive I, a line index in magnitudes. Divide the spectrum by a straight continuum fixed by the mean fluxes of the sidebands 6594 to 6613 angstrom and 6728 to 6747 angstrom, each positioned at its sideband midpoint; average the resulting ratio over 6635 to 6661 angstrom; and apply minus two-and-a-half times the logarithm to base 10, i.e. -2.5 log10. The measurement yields 0.01 mag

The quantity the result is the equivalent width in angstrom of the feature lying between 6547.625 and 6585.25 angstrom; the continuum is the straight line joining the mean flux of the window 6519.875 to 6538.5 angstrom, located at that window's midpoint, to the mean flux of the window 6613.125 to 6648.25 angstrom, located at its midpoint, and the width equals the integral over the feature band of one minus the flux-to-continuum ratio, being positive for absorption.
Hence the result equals 1.3 angstrom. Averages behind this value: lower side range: 21.2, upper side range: 20.7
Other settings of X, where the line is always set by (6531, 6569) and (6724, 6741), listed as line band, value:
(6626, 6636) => 0.0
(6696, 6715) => 0.1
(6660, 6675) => 0.3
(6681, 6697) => 0.0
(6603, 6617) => -0.2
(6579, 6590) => 0.0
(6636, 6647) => 0.1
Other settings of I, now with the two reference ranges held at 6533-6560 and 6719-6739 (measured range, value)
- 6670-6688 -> 0.01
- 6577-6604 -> 0.02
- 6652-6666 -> 0.02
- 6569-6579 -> 0.02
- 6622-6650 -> 0.01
